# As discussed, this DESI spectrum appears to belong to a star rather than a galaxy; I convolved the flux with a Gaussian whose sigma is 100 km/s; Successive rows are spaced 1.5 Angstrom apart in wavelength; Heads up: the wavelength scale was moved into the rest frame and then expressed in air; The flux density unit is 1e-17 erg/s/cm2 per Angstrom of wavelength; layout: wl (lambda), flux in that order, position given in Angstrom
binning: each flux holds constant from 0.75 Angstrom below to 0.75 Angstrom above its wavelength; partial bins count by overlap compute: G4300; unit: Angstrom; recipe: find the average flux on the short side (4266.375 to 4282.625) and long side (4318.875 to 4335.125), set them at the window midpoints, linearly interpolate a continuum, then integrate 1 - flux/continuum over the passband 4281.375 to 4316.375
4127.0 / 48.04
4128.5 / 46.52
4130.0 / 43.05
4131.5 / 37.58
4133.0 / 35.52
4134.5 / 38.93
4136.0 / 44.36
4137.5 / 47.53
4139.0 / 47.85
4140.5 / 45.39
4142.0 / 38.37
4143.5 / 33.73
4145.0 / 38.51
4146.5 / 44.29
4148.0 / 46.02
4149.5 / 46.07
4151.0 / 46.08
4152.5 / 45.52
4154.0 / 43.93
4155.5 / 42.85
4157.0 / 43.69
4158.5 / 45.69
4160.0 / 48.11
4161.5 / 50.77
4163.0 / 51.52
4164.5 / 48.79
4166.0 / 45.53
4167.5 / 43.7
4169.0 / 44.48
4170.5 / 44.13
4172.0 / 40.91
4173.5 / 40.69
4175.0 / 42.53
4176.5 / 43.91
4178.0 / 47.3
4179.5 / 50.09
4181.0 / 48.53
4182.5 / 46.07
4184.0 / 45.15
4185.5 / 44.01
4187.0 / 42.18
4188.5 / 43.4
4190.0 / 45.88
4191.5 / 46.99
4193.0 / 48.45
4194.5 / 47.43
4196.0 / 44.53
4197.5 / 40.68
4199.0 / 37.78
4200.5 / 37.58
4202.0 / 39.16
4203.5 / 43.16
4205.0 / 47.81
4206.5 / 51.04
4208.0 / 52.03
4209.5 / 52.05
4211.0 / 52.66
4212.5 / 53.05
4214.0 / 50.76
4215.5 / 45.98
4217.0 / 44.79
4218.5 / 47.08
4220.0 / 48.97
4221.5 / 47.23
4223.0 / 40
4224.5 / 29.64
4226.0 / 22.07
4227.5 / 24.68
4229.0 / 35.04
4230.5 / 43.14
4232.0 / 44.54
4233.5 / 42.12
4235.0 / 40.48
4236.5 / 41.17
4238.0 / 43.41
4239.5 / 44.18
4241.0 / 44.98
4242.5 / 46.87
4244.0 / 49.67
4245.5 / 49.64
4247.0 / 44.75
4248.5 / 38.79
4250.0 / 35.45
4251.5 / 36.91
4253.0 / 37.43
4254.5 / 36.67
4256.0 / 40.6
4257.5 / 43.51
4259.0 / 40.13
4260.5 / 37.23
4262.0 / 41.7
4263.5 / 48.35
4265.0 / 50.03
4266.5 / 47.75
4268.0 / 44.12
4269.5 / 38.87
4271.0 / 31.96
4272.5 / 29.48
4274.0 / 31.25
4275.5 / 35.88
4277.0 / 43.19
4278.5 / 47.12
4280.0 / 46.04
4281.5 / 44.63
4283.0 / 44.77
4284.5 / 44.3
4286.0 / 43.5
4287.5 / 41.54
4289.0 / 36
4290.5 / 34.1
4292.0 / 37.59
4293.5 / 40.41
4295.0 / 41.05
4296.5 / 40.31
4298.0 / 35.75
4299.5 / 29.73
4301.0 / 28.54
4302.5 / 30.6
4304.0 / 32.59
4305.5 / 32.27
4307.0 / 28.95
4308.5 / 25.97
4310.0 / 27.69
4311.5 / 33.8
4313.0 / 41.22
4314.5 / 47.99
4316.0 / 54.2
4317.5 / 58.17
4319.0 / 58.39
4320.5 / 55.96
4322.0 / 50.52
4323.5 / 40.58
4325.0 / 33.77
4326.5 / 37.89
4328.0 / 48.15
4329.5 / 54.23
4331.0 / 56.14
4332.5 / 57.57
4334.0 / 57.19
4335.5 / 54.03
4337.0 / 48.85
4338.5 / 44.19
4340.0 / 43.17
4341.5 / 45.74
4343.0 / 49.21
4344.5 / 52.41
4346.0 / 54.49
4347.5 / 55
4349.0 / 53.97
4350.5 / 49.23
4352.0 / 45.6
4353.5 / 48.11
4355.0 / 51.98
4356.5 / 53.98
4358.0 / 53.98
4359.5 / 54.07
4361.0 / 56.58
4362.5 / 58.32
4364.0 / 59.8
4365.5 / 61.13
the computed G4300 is 5.69 Angstrom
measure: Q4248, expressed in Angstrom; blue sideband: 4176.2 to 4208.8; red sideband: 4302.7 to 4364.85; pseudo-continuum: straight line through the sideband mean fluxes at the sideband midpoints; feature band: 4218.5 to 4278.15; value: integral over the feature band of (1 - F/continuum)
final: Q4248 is 7.5 Angstrom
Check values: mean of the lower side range 45.2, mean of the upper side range 47.8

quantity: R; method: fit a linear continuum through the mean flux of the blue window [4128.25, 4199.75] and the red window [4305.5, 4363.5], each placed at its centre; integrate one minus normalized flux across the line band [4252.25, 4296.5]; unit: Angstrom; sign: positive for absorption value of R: 5.9 Angstrom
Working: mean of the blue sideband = 44.3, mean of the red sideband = 48.3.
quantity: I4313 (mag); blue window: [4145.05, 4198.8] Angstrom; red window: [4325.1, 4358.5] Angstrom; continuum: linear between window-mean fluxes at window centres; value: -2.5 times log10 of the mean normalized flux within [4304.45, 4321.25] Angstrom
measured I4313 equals 0.18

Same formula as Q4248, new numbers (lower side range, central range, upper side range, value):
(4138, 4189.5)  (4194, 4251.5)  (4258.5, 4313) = -2.34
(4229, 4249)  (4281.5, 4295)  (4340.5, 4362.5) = 1.93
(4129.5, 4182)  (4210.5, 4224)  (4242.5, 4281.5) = -1.56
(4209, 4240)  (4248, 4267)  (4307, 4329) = 0.78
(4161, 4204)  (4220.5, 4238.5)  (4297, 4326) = 2.03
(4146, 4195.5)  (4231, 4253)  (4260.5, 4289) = 0.01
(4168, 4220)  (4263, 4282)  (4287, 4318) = -0.96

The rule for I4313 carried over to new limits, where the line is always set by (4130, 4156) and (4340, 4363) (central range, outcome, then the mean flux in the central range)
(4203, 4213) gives -0.11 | 50.4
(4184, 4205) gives 0.03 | 43.4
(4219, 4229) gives 0.28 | 35.7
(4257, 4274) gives 0.18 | 40.7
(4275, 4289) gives 0.13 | 43.2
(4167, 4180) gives -0.01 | 44.1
